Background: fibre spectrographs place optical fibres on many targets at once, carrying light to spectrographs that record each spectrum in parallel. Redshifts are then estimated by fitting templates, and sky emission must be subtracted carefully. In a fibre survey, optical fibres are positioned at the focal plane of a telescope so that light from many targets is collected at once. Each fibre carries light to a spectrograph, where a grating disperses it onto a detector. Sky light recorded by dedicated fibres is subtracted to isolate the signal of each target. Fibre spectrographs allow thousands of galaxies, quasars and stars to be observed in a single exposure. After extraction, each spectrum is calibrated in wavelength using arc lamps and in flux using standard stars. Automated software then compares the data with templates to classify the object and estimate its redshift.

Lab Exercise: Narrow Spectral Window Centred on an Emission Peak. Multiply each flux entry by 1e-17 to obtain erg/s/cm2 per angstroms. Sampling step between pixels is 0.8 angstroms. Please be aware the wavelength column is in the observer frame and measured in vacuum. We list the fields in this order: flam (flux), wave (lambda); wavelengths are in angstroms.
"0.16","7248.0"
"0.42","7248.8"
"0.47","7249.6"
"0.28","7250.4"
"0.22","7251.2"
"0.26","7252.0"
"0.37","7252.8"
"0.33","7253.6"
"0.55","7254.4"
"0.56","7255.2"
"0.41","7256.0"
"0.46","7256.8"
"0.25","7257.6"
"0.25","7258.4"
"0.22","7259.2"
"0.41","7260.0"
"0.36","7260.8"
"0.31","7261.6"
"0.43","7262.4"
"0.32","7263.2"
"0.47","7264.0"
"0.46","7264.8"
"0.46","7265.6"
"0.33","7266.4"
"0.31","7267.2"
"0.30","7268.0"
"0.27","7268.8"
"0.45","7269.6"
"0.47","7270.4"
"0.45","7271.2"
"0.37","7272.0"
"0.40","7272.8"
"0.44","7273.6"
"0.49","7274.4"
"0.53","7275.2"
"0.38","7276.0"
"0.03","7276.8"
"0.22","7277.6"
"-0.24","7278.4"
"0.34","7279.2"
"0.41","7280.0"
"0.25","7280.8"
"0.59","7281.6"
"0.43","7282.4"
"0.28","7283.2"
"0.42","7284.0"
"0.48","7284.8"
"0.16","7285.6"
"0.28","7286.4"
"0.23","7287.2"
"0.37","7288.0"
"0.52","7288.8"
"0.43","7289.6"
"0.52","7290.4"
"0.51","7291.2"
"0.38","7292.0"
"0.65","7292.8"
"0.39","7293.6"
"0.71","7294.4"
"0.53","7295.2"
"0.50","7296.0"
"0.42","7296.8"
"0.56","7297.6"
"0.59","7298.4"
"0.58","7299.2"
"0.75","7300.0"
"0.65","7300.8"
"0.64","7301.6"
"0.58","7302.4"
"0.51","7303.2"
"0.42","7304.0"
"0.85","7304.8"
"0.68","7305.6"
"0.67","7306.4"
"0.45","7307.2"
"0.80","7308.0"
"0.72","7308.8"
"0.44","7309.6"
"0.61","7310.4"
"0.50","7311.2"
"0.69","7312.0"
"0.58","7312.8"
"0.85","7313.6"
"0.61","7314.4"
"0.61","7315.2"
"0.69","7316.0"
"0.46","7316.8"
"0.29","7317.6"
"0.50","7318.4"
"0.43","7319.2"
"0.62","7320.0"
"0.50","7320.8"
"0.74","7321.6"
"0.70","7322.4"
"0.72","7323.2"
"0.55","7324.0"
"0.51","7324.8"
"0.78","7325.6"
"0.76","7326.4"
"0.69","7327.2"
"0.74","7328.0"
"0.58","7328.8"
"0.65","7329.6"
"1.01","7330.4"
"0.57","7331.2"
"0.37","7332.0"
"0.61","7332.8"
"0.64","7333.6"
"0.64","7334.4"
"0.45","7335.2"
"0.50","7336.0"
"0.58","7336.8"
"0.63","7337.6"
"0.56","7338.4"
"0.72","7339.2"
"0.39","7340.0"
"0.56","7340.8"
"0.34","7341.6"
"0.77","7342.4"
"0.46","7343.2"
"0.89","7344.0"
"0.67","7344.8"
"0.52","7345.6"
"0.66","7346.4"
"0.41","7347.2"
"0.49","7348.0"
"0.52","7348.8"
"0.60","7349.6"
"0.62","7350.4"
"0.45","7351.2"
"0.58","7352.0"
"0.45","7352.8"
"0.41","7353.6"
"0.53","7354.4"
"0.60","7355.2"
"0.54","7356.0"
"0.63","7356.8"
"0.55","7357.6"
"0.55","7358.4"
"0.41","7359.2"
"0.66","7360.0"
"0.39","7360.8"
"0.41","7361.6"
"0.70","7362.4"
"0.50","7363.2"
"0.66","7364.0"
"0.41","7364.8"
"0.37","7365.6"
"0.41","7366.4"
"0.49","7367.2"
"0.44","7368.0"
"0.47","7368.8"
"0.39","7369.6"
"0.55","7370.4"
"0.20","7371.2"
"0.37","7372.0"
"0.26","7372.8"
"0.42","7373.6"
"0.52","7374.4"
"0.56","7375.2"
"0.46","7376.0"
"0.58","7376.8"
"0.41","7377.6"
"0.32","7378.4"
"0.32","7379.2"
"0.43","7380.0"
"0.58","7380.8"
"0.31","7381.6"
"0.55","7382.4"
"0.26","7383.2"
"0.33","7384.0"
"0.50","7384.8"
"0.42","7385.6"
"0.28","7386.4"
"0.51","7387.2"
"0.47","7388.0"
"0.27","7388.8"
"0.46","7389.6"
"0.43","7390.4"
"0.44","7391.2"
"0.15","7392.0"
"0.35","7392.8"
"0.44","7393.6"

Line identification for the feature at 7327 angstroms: Mg II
